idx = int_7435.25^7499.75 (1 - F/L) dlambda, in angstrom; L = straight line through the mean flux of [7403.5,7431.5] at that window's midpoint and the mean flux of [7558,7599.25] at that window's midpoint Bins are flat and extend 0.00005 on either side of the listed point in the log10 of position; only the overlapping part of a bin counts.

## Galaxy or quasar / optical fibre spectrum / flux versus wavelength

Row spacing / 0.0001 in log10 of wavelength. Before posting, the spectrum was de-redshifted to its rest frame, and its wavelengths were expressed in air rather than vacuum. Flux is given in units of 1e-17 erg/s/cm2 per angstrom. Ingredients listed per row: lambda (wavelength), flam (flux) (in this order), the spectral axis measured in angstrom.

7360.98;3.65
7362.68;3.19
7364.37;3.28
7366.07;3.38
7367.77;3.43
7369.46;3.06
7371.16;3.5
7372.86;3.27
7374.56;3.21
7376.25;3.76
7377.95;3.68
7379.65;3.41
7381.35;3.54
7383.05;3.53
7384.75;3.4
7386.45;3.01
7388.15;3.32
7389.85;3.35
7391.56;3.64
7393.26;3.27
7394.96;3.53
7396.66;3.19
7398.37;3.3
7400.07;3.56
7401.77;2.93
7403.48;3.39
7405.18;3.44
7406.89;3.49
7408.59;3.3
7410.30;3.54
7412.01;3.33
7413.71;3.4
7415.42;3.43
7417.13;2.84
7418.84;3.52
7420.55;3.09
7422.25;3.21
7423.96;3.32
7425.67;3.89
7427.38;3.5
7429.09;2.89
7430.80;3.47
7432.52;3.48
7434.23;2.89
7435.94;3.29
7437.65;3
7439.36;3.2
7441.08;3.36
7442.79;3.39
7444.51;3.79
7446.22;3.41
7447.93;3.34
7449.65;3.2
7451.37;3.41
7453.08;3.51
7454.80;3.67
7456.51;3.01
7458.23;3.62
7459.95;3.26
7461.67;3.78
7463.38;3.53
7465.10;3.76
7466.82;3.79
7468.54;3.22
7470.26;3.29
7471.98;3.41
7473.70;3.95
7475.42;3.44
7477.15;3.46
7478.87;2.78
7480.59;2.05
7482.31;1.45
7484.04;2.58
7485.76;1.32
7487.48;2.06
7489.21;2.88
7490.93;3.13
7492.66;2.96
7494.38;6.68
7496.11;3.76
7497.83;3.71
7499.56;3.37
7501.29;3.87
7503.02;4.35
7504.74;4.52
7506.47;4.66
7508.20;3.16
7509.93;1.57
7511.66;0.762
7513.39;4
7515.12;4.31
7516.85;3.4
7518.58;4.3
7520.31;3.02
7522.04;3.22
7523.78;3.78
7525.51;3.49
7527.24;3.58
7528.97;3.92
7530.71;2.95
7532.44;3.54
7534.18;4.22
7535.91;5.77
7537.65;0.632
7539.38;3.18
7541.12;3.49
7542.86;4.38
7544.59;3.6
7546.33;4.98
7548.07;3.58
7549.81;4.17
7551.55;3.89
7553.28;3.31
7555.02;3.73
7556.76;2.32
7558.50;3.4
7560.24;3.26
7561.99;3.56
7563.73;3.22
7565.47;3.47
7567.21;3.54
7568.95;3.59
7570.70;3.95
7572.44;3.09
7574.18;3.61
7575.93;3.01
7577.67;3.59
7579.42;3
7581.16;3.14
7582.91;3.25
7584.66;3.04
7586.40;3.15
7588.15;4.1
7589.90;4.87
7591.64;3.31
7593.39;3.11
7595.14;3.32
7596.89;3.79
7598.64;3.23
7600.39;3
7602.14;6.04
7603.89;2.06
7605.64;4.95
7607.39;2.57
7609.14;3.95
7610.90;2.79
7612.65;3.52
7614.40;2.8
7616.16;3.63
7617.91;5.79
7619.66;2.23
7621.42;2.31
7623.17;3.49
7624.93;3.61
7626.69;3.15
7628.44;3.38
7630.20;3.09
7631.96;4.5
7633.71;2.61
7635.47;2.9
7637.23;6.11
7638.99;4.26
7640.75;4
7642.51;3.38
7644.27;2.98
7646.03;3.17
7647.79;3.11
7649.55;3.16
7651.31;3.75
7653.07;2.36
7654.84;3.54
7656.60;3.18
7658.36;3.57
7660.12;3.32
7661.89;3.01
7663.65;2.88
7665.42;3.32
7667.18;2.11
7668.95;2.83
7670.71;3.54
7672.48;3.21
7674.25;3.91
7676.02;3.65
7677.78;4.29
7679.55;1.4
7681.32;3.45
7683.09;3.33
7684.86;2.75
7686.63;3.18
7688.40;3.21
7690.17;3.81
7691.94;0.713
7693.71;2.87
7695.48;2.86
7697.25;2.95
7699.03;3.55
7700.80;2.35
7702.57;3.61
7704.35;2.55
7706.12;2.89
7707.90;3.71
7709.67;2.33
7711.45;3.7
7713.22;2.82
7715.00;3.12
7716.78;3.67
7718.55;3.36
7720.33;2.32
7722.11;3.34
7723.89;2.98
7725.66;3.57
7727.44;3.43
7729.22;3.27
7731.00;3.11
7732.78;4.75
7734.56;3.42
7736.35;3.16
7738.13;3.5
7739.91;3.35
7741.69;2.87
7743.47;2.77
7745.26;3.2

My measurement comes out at 1.88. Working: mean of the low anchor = 3.35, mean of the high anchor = 3.44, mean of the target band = 3.28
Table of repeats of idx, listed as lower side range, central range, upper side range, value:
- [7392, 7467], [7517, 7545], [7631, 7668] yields -1.5 angstrom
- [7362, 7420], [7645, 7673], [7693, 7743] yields 0.8 angstrom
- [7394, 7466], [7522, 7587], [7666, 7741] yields -4.5 angstrom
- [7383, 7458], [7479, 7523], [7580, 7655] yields 2.2 angstrom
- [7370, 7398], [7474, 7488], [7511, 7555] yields 4.2 angstrom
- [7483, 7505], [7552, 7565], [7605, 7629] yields 0.6 angstrom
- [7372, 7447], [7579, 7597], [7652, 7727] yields -1.6 angstrom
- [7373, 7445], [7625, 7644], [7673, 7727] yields -3.4 angstrom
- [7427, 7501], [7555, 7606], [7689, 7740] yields -4.1 angstrom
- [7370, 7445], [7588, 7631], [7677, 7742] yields -4.2 angstrom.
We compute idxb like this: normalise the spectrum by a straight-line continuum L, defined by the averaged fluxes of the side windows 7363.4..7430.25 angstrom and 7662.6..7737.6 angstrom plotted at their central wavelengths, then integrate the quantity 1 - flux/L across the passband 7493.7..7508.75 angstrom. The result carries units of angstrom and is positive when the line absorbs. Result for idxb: -4.3 angstrom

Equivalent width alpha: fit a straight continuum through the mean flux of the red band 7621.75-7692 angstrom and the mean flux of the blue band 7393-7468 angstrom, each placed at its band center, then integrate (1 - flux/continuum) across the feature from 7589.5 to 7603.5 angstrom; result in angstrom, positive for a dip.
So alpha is -1.75 angstrom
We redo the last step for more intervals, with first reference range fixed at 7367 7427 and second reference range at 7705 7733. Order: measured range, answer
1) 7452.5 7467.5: -0.9 angstrom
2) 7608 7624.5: -0.5 angstrom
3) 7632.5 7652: -2.0 angstrom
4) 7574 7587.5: 0.3 angstrom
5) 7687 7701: 1.8 angstrom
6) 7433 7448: 0.3 angstrom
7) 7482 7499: 1.1 angstrom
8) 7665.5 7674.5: 0.5 angstrom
